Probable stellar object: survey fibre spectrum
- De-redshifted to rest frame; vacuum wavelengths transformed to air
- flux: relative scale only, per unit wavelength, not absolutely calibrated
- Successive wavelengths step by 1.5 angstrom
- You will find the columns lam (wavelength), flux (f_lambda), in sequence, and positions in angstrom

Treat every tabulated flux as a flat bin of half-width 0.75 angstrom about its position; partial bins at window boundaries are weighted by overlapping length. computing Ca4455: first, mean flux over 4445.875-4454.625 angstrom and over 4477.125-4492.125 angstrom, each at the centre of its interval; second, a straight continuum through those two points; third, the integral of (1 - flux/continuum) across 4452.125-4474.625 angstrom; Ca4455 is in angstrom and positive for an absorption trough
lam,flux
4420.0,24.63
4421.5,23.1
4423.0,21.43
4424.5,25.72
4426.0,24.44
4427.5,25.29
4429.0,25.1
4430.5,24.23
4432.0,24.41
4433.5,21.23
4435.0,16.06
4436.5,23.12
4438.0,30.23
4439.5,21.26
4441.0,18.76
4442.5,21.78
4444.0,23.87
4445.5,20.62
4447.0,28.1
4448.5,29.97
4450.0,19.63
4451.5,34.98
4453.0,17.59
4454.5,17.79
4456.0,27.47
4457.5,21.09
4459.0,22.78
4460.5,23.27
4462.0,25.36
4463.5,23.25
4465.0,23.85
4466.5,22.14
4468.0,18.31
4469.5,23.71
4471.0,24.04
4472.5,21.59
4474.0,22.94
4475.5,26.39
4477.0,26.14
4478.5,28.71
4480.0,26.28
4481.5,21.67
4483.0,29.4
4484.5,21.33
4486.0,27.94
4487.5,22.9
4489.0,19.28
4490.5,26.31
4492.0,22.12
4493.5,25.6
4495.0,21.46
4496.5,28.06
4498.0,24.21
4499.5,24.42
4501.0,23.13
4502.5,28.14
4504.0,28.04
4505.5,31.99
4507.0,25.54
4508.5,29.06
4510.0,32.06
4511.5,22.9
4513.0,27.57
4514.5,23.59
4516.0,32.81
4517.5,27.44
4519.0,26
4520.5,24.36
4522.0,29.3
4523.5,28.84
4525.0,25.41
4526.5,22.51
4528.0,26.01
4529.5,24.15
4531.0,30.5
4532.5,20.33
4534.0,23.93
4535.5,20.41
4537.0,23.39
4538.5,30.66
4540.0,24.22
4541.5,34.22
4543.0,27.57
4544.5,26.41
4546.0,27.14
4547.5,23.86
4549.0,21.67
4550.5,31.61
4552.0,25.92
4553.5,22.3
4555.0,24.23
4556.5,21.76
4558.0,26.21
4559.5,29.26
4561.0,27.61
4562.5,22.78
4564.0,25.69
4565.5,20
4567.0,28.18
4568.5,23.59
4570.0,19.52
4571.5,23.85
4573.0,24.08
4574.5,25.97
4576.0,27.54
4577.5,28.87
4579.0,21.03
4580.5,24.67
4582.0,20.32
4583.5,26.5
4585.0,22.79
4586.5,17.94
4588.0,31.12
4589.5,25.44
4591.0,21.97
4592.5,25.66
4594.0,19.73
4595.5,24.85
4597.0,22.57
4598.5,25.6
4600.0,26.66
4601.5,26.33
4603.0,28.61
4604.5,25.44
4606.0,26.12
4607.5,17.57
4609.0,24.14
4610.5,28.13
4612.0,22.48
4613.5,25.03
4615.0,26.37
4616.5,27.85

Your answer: 2.3 angstrom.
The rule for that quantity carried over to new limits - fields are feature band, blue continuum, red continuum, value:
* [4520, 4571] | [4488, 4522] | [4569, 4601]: -0.53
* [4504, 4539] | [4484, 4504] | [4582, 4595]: -3.28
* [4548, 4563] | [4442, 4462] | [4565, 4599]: -0.86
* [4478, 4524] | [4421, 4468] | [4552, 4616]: -4.35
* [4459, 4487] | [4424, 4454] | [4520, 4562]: 0.30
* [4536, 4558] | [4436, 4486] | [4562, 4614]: -1.66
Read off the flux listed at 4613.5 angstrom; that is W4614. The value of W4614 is 25.03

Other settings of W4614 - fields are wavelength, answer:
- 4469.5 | 23.71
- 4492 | 22.12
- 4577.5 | 28.87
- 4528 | 26.01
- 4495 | 21.46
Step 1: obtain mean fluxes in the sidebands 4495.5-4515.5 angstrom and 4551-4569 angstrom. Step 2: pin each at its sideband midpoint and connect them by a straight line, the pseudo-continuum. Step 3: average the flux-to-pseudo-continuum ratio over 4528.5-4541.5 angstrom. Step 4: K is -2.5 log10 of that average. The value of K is 0.02 mag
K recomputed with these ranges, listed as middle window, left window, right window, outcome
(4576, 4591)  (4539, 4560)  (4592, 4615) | 0.04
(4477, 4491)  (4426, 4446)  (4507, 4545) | 0.00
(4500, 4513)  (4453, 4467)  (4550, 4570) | -0.16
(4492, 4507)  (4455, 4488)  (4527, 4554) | -0.05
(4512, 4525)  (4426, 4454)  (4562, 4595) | -0.15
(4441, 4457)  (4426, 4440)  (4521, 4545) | 0.00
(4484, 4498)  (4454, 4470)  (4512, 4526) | 0.04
